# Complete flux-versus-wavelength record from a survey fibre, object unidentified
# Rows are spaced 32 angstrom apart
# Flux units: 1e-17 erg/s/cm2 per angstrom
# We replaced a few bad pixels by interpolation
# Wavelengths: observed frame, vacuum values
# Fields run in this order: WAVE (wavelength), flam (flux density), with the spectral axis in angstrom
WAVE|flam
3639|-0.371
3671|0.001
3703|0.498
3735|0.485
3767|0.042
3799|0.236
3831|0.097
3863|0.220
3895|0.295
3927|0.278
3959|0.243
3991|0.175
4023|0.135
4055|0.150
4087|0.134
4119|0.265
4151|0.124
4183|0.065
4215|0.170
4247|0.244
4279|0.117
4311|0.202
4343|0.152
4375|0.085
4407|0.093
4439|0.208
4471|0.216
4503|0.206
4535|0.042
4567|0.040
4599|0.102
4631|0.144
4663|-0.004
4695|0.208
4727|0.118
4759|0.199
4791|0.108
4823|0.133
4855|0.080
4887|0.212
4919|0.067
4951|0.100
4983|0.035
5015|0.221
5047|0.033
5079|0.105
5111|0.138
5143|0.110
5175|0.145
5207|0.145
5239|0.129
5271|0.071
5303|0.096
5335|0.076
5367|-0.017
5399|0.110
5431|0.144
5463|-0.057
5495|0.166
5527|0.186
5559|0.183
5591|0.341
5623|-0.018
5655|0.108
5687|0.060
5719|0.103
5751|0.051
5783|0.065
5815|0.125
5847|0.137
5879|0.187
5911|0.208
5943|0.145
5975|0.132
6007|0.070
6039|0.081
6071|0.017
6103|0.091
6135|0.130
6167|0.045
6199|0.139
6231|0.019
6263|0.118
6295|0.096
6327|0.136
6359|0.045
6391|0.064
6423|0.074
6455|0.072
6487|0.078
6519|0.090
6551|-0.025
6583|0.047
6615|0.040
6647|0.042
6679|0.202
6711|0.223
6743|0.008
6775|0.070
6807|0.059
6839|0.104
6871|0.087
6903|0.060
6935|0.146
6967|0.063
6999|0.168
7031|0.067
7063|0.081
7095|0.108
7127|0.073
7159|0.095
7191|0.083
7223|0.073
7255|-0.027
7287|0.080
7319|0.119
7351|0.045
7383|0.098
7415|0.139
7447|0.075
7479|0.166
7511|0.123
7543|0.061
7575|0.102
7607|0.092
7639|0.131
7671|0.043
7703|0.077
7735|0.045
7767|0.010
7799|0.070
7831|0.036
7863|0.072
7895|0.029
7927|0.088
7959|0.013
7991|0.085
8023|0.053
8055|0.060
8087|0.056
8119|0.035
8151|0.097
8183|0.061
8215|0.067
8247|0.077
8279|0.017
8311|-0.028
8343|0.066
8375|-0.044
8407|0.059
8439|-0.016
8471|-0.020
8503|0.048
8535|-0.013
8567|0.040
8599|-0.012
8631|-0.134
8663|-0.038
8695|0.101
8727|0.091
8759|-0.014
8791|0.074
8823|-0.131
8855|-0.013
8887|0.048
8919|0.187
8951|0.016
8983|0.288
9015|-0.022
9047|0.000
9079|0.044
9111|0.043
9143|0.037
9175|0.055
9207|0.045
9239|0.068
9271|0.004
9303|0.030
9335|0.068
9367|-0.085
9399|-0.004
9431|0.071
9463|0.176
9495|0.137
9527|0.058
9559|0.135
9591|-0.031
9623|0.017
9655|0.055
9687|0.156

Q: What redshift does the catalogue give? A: 0.796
